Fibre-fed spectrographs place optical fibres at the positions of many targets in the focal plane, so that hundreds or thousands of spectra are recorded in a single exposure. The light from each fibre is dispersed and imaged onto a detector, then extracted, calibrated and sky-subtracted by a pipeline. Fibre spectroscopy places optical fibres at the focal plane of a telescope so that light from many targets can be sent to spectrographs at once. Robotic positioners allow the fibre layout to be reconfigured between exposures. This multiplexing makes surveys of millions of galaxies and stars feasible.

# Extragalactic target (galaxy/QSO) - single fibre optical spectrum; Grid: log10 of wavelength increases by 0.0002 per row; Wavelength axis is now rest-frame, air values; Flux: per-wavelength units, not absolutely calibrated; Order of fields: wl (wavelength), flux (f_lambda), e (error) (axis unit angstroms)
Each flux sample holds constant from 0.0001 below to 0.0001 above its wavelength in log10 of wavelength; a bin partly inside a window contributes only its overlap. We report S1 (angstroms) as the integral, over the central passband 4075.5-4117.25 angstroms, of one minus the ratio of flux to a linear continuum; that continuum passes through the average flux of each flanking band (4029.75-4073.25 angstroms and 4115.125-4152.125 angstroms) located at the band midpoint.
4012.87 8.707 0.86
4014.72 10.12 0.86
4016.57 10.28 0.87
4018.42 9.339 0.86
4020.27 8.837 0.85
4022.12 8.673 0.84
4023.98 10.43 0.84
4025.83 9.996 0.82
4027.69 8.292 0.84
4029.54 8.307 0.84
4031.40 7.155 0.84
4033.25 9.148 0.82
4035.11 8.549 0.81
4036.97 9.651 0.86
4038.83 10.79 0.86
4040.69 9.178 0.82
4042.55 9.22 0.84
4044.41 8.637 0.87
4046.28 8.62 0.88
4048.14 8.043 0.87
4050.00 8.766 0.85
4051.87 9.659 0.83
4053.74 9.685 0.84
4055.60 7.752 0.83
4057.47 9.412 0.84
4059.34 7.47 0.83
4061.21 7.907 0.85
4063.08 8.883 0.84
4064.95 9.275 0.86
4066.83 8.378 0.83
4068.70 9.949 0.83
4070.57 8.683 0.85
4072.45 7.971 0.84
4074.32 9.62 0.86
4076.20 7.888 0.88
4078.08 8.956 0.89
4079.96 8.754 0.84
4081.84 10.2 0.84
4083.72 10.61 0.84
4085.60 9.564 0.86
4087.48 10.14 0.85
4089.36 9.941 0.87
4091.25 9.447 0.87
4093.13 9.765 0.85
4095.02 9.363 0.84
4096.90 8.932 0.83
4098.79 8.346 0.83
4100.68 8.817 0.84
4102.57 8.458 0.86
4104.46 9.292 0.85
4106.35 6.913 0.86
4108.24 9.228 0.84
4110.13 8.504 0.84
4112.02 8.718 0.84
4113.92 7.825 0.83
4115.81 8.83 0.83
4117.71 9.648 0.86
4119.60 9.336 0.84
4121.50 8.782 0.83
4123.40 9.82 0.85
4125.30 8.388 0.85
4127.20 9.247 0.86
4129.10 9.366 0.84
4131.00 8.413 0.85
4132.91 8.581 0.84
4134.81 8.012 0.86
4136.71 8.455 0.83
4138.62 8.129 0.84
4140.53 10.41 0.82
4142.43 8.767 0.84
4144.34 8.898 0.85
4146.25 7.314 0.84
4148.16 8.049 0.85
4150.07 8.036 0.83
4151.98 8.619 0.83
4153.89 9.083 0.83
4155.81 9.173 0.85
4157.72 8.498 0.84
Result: -1.21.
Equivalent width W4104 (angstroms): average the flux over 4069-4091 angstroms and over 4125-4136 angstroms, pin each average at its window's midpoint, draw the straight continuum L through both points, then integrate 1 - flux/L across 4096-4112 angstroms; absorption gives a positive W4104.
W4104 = 0.8 angstroms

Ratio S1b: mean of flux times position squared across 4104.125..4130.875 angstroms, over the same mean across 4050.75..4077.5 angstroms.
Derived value 1.04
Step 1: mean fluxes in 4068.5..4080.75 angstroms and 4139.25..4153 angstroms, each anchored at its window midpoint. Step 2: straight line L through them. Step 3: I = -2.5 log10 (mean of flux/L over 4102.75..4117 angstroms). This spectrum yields 0.02 mag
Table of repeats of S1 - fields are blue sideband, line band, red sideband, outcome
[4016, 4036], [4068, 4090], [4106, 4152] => -1.3 angstroms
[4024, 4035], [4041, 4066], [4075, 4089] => 0.9 angstroms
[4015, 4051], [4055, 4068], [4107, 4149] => 0.7 angstroms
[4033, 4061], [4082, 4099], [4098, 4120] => -1.8 angstroms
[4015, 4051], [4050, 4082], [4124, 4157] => 0.5 angstroms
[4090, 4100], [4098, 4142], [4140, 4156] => 0.8 angstroms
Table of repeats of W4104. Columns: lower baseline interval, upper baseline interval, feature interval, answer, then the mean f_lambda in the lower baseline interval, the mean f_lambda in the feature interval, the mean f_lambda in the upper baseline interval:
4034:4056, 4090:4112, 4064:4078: 0.2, 9.08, 8.83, 8.83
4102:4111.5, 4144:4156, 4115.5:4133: -1.3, 8.5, 9.07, 8.38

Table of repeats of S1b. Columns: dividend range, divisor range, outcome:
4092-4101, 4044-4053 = 1.06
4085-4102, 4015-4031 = 1.05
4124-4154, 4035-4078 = 1.01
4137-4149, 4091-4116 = 1.00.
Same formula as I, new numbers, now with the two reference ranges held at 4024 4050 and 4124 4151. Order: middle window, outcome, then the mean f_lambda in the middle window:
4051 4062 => 0.03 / 8.65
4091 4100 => -0.05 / 9.14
